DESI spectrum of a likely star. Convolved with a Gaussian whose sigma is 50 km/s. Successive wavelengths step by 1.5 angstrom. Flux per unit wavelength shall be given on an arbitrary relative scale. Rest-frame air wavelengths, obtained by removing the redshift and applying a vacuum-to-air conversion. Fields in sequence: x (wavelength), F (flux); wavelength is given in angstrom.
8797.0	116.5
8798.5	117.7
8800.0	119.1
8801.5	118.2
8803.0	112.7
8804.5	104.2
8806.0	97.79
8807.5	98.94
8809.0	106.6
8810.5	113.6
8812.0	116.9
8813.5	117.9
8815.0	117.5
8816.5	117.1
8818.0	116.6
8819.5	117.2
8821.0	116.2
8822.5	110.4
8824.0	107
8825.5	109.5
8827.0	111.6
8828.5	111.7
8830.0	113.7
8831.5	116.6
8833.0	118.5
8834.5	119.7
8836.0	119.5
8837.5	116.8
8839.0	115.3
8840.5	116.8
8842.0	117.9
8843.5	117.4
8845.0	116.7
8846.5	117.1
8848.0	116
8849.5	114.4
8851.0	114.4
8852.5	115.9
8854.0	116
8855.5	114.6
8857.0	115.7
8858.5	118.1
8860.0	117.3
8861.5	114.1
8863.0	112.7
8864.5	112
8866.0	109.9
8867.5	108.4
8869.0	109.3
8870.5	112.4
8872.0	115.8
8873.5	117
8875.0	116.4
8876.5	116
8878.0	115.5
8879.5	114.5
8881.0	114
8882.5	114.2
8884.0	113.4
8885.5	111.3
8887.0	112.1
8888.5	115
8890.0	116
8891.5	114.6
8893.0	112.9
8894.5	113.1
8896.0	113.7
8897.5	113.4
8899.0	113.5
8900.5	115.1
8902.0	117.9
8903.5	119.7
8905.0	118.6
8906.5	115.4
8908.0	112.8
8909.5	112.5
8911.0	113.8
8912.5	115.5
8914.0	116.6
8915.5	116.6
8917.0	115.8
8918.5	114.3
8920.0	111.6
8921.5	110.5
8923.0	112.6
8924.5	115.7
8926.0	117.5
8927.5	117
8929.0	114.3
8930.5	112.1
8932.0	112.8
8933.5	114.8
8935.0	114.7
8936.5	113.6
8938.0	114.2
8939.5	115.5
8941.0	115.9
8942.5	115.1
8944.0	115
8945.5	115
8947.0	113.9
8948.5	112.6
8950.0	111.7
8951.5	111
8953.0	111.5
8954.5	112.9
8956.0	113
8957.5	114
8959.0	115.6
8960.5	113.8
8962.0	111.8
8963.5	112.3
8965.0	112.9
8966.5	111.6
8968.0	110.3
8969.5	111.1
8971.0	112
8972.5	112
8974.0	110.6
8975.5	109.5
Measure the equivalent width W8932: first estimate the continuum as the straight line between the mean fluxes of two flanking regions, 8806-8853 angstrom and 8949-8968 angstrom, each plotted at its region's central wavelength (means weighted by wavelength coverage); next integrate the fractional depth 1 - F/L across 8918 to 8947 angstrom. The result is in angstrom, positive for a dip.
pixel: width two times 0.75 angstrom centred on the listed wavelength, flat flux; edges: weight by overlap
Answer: -0.35 angstrom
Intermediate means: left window 114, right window 113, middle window 114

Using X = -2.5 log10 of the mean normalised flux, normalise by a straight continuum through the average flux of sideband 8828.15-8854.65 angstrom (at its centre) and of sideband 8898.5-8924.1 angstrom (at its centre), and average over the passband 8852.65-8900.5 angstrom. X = 0.016 mag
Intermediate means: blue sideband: 116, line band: 114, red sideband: 115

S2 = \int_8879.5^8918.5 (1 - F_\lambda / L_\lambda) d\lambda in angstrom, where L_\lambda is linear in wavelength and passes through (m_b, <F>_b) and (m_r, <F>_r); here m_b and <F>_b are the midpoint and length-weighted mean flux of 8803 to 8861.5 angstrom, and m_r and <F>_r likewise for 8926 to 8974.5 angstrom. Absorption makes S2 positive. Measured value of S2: -0.3 angstrom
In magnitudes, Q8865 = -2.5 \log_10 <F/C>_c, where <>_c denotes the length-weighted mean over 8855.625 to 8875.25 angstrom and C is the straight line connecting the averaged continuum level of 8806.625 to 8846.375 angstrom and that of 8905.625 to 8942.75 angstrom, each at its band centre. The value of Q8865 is 0.01 mag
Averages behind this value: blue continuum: 115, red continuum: 114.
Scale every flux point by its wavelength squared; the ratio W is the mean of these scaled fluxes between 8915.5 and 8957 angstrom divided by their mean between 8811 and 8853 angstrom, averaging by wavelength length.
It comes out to 1.0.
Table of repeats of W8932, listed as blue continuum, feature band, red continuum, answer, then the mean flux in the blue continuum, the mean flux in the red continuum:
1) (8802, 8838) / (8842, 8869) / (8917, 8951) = -0.3 angstrom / 113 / 114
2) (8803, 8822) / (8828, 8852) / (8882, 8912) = -0.8 angstrom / 112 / 114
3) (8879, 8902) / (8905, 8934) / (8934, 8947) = 0.0 angstrom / 114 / 115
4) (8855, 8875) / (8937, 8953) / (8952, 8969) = -0.1 angstrom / 114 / 113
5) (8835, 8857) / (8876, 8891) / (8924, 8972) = 0.2 angstrom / 116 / 114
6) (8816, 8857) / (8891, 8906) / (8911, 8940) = -0.1 angstrom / 115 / 114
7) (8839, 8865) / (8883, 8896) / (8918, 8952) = 0.2 angstrom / 116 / 114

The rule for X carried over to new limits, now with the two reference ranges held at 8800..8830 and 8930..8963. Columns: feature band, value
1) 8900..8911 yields -0.026 mag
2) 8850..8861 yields -0.033 mag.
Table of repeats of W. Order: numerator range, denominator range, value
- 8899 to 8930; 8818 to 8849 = 1.02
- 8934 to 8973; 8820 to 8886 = 1.01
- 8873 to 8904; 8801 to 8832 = 1.04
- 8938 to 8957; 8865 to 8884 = 1.02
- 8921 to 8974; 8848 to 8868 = 1.01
